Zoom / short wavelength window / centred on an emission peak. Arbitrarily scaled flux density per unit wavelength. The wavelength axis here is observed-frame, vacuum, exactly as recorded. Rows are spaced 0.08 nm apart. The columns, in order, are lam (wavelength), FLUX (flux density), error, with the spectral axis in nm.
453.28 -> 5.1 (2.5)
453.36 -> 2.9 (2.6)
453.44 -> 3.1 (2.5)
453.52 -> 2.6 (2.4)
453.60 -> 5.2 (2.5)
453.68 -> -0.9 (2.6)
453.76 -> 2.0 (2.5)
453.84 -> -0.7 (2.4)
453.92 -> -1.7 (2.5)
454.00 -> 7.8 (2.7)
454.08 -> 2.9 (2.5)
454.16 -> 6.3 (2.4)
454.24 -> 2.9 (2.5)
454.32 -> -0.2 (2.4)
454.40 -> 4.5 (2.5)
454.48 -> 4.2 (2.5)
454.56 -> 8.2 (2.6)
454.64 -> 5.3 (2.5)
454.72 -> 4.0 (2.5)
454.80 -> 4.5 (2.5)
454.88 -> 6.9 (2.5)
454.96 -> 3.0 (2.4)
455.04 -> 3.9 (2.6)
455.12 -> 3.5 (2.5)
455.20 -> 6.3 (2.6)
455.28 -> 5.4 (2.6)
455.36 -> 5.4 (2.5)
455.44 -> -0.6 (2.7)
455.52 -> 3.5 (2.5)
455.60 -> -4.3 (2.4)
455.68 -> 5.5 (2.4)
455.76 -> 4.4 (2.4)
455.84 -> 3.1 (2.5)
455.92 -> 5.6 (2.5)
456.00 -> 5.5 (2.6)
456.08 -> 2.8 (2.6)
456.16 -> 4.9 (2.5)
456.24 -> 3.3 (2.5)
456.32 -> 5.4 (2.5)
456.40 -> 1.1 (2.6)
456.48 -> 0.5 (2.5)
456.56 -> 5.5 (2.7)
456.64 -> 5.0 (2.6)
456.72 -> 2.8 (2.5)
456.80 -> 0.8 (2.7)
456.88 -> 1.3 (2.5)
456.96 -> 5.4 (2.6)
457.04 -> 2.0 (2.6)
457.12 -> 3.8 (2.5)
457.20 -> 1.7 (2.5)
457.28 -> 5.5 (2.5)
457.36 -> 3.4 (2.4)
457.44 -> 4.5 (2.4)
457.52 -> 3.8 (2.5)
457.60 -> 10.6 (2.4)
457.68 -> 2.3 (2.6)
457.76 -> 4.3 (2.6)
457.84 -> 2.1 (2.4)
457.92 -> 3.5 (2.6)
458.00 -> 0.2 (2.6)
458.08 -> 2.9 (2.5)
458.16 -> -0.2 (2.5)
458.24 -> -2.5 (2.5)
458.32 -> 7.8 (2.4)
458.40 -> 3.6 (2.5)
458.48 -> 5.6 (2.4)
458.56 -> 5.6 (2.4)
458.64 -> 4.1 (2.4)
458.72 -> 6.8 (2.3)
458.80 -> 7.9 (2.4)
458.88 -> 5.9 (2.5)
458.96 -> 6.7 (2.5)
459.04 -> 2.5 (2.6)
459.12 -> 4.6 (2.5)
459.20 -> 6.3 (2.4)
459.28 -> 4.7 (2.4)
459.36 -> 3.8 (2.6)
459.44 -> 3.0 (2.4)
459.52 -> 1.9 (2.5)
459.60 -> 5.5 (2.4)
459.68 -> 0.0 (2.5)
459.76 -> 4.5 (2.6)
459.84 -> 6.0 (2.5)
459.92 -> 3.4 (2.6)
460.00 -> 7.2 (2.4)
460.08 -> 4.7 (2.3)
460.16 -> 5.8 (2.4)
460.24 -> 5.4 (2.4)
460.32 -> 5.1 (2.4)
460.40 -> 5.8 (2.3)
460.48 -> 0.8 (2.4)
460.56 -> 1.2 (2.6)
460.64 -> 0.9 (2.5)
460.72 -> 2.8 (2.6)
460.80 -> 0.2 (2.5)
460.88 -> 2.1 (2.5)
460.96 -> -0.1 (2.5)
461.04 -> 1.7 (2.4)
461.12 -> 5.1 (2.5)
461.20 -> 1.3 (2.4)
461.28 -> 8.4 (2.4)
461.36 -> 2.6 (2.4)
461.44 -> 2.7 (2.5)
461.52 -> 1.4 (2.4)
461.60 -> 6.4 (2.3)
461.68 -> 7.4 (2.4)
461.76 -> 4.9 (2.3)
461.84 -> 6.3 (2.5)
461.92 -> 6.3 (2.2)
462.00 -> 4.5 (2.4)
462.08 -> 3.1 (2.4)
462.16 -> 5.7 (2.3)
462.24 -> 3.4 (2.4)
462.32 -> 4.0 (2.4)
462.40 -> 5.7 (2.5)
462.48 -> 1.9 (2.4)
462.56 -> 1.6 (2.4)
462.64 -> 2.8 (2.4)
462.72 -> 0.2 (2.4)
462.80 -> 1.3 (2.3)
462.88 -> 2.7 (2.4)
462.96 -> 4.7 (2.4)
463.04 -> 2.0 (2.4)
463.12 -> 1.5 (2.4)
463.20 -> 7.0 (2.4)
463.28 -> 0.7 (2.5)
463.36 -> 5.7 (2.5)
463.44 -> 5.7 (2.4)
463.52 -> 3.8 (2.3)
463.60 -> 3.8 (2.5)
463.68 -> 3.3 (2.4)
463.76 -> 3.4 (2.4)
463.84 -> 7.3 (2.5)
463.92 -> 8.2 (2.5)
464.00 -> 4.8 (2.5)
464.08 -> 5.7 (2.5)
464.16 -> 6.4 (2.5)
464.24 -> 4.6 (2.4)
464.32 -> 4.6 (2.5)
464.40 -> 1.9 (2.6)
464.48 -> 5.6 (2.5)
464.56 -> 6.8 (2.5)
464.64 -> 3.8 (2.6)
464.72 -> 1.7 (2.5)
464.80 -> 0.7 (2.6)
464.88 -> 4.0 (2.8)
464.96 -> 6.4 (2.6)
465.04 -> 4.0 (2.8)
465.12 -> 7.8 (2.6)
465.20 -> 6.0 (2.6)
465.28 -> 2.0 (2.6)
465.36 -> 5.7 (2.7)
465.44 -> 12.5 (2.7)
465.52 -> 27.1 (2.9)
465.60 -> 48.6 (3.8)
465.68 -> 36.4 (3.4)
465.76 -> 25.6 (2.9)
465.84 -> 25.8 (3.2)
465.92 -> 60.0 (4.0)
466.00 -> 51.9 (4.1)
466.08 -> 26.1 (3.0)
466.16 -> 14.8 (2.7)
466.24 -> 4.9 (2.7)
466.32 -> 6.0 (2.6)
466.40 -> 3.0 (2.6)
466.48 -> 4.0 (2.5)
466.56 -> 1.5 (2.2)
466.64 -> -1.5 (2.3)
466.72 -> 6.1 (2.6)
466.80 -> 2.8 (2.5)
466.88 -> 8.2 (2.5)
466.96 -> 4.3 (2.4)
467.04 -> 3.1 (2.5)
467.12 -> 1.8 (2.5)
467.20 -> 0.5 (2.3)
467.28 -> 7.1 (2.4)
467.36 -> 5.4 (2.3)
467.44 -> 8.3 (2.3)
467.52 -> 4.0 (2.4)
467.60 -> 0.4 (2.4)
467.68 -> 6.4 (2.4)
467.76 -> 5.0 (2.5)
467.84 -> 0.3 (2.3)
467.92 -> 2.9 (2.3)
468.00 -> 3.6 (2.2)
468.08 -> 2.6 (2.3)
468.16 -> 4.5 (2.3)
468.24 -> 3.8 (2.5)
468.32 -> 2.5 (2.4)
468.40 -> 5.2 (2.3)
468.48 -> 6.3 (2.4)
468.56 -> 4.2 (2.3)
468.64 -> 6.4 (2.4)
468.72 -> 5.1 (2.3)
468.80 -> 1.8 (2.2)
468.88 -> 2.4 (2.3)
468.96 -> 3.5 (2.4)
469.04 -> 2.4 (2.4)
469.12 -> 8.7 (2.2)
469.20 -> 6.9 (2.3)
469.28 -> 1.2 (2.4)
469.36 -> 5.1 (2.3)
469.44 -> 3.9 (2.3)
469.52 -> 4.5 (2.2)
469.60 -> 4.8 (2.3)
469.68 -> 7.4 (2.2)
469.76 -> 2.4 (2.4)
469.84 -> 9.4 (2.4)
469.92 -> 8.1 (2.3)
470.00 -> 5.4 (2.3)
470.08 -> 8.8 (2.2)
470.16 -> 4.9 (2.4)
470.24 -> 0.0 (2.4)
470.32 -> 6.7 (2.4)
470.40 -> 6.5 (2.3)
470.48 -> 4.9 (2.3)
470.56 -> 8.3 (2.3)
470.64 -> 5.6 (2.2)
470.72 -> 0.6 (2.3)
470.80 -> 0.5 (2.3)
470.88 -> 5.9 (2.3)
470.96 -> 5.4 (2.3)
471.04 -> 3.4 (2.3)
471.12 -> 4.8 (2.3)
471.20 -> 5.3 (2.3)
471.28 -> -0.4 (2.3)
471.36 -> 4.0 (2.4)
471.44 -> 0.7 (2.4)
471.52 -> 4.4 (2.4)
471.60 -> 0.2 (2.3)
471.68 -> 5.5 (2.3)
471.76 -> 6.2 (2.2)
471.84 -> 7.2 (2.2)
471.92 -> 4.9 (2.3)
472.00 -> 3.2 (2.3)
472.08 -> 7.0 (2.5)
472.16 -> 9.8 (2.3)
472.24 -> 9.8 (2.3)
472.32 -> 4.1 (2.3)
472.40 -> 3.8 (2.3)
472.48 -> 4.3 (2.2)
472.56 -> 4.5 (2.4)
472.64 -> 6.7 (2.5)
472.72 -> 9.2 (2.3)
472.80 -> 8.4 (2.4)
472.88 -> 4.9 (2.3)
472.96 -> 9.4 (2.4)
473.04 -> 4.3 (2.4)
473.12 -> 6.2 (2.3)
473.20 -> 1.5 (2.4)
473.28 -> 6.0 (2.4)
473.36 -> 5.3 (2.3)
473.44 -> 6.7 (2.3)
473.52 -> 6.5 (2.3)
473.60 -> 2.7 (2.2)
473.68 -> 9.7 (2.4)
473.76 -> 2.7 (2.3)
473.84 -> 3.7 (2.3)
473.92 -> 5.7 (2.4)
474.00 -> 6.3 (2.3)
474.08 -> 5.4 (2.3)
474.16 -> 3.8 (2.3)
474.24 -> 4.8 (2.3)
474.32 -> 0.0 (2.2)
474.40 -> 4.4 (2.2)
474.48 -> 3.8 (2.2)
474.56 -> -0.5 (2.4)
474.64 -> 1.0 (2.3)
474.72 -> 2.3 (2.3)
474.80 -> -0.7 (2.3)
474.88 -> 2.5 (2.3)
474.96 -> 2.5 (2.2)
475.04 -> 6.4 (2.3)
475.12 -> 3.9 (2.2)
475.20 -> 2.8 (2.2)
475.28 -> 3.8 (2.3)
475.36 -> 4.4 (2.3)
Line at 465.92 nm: [O II]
